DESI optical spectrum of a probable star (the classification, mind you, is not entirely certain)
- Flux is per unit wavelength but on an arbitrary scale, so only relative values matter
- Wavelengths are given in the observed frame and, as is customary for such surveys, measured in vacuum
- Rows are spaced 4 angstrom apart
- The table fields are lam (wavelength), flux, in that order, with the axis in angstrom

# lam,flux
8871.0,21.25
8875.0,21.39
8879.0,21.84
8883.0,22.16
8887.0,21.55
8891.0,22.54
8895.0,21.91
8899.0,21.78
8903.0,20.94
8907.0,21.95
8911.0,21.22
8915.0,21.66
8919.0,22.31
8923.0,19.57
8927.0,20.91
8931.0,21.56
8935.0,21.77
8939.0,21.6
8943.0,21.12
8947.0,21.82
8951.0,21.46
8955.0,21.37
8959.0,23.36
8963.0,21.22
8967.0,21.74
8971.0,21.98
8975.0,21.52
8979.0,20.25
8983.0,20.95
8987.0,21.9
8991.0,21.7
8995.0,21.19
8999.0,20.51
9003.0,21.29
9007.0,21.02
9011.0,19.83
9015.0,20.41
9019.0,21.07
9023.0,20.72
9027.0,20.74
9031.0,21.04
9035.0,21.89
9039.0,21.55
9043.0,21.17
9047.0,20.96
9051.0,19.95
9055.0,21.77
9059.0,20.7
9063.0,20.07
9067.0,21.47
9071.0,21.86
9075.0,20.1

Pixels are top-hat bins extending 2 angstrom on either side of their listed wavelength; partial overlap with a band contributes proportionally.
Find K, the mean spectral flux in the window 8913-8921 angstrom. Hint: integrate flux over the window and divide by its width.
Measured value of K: 22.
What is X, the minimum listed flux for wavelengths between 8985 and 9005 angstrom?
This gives 20.51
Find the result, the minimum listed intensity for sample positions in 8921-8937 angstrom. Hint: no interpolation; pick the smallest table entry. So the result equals 19.57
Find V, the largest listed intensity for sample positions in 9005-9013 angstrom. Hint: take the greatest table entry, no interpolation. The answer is 21.02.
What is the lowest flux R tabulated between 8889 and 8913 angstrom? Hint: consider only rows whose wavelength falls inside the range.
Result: 20.94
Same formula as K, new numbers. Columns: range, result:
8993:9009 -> 21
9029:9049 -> 21.3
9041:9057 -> 21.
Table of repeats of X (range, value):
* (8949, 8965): 21.22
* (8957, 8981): 20.25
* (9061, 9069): 20.07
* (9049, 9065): 19.95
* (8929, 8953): 21.12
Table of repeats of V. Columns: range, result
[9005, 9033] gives 21.07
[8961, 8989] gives 21.98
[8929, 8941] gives 21.77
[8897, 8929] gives 22.31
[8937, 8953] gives 21.82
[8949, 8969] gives 23.36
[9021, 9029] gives 20.74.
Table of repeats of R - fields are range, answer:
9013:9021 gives 20.41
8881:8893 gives 21.55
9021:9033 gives 20.72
